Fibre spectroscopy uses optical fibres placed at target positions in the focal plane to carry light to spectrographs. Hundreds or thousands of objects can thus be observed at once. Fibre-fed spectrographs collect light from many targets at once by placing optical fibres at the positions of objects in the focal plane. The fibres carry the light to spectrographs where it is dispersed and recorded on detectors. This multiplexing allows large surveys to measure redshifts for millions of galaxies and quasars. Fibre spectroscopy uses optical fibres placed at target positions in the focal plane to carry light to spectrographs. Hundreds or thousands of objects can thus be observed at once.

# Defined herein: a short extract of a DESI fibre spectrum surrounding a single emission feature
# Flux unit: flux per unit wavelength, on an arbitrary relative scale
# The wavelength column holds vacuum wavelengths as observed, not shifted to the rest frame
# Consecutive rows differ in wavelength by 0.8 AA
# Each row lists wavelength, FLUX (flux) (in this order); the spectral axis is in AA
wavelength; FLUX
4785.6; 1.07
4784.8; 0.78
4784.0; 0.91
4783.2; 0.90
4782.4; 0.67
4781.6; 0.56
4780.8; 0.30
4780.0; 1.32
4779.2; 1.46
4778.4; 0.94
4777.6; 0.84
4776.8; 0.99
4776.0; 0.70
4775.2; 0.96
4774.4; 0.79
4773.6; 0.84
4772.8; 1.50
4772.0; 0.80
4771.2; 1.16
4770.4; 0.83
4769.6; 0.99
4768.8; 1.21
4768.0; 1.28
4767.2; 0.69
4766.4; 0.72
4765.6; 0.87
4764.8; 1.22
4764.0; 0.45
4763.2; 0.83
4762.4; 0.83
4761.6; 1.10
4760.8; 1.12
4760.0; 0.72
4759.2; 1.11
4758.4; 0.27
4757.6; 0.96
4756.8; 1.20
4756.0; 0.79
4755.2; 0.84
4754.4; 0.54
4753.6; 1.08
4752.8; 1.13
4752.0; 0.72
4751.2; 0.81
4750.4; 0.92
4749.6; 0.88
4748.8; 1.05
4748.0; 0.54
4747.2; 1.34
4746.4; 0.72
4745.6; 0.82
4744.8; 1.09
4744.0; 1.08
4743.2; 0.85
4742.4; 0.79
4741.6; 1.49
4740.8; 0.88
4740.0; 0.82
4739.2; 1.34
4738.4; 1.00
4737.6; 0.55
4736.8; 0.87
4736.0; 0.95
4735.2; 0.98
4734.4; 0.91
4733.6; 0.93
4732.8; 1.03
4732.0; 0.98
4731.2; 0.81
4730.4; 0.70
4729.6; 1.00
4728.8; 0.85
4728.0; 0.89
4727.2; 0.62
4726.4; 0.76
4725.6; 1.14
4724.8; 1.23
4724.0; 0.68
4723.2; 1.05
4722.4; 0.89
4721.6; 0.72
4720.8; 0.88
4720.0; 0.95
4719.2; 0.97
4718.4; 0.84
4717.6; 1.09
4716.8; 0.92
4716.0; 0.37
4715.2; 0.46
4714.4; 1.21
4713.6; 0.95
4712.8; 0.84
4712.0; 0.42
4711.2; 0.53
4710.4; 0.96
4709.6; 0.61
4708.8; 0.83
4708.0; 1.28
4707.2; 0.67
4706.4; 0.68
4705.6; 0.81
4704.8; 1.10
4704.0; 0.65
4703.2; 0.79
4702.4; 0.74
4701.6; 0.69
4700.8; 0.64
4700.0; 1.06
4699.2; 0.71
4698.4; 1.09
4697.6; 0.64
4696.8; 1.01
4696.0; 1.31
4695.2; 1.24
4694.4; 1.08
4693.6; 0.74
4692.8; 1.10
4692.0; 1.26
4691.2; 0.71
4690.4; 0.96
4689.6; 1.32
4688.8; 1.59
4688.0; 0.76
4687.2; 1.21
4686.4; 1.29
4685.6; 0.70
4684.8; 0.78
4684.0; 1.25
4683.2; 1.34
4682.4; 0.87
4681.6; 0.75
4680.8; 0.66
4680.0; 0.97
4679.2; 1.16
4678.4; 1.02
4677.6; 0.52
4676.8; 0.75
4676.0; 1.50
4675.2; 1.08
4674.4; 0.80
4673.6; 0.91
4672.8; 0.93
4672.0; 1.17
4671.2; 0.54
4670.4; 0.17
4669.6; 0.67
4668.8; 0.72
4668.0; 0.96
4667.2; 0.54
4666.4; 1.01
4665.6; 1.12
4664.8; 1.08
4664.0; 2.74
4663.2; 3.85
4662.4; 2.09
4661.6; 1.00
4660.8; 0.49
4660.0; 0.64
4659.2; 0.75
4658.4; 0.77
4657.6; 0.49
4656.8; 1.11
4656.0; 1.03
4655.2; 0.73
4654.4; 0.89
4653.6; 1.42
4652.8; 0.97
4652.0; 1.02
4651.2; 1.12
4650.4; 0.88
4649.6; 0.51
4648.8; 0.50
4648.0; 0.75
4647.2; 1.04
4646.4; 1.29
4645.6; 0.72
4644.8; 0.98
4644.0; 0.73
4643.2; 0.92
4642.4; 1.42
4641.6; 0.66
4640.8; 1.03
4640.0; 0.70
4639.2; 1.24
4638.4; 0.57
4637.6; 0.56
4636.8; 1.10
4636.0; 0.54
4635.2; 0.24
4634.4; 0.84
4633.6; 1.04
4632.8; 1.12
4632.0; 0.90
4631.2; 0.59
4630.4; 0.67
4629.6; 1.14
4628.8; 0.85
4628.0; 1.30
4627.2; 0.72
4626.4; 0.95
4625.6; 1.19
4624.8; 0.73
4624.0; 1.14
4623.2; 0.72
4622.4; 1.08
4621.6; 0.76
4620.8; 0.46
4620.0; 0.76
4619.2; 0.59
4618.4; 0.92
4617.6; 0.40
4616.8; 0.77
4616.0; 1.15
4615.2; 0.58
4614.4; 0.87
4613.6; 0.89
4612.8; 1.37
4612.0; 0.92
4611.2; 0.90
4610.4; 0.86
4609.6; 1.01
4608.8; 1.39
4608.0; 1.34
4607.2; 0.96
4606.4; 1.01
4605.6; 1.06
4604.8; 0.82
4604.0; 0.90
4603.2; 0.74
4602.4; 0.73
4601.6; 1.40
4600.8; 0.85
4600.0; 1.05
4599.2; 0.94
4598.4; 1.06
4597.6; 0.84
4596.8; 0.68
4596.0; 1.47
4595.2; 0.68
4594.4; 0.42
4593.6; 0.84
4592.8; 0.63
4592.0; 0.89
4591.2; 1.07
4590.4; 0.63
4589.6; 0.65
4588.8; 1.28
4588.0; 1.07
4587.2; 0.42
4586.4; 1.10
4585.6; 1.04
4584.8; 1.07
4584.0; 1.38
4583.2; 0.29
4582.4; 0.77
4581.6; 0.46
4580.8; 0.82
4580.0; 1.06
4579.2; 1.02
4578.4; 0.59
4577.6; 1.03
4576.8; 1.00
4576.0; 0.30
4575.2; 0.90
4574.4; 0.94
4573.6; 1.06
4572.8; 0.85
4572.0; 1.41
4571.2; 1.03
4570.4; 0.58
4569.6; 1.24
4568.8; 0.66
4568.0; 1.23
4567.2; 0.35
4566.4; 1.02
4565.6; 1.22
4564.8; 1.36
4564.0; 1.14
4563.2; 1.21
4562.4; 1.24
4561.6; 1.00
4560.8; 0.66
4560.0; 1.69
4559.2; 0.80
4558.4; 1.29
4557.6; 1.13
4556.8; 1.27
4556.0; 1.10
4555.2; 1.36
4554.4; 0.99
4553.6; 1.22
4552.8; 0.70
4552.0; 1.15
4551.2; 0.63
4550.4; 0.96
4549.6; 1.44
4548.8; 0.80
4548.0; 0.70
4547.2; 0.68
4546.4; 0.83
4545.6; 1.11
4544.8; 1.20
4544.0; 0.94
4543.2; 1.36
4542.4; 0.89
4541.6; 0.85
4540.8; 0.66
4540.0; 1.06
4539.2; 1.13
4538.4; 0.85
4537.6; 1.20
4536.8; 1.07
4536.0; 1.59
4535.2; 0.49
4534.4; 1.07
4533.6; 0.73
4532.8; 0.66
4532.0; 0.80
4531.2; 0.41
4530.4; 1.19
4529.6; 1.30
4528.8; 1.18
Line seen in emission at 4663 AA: Hgamma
